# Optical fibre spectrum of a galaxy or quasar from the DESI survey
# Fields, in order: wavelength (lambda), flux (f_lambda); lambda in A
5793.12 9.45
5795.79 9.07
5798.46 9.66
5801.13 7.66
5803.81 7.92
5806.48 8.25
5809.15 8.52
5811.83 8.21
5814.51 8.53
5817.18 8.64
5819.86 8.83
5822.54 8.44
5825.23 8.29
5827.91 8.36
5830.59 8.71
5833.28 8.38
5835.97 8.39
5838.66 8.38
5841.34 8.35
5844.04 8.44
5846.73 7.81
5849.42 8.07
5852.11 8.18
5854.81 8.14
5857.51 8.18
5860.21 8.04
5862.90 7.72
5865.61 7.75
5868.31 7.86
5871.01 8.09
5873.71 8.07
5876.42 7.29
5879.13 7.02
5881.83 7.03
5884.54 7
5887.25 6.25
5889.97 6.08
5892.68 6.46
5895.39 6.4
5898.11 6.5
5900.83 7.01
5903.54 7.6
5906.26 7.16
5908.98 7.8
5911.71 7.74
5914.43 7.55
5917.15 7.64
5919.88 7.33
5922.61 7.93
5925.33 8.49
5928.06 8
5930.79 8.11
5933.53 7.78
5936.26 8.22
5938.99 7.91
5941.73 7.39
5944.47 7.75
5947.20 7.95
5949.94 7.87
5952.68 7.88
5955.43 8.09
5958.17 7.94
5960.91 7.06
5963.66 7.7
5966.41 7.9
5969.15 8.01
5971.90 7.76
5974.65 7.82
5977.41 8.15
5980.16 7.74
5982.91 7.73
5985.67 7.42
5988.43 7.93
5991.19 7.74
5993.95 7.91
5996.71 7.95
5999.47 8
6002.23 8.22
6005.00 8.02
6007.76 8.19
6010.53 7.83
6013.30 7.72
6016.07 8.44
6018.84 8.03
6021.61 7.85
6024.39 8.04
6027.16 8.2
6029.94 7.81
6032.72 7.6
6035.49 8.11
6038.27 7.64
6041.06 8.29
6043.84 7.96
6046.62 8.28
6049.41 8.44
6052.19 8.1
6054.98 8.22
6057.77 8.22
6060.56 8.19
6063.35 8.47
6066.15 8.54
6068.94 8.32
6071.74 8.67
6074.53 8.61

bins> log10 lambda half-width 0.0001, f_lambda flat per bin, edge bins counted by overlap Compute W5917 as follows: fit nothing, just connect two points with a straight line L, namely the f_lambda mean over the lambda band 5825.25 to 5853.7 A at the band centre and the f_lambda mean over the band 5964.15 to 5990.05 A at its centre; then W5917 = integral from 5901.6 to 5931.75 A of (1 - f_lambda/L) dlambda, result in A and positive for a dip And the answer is 1.1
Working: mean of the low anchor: 8.31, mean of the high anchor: 7.82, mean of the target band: 7.74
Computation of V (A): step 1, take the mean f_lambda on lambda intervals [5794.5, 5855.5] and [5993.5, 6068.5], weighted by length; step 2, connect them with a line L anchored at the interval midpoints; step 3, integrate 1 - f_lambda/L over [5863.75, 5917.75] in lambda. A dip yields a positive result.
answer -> 7.1 A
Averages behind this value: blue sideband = 8.4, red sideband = 8.09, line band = 7.21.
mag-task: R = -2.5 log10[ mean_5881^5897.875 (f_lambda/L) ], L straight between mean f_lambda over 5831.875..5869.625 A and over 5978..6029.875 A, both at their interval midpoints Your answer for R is 0.233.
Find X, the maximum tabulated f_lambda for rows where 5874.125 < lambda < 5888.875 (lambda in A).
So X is 7.29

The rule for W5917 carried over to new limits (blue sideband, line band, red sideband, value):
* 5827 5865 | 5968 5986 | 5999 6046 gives 0.52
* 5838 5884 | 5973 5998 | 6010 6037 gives 0.40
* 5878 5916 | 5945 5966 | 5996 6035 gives -0.87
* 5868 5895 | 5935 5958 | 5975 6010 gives -0.99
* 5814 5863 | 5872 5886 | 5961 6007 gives 1.54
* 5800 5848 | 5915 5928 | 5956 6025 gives 0.37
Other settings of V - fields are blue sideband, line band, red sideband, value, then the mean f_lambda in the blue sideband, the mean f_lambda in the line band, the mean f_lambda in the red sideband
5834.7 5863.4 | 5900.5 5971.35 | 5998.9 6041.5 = 2.7 A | 8.17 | 7.77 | 7.99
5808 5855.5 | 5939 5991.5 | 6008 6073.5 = 2.8 A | 8.37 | 7.78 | 8.13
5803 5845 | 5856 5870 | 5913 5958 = 0.5 A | 8.42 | 7.92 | 7.87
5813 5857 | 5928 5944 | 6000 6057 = 0.6 A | 8.37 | 7.88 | 8.05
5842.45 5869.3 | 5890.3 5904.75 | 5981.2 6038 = 2.3 A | 8.02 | 6.74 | 7.93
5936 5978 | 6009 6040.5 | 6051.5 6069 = 0.7 A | 7.82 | 7.94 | 8.3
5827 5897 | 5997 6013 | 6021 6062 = -0.1 A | 7.7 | 8.02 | 8.07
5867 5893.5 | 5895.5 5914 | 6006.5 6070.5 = 0.1 A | 7.13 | 7.25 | 8.11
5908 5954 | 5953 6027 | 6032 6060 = 0.7 A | 7.84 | 7.9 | 8.1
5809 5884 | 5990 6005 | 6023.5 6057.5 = 0.2 A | 8.11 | 7.97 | 8.06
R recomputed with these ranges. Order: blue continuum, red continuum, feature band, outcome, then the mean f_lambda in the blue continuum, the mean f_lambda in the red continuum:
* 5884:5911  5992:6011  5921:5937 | -0.124 mag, 6.84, 8.02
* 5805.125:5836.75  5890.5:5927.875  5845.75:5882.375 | 0.014 mag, 8.46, 7.35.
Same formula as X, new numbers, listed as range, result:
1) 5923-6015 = 8.49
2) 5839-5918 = 8.44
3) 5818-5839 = 8.83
